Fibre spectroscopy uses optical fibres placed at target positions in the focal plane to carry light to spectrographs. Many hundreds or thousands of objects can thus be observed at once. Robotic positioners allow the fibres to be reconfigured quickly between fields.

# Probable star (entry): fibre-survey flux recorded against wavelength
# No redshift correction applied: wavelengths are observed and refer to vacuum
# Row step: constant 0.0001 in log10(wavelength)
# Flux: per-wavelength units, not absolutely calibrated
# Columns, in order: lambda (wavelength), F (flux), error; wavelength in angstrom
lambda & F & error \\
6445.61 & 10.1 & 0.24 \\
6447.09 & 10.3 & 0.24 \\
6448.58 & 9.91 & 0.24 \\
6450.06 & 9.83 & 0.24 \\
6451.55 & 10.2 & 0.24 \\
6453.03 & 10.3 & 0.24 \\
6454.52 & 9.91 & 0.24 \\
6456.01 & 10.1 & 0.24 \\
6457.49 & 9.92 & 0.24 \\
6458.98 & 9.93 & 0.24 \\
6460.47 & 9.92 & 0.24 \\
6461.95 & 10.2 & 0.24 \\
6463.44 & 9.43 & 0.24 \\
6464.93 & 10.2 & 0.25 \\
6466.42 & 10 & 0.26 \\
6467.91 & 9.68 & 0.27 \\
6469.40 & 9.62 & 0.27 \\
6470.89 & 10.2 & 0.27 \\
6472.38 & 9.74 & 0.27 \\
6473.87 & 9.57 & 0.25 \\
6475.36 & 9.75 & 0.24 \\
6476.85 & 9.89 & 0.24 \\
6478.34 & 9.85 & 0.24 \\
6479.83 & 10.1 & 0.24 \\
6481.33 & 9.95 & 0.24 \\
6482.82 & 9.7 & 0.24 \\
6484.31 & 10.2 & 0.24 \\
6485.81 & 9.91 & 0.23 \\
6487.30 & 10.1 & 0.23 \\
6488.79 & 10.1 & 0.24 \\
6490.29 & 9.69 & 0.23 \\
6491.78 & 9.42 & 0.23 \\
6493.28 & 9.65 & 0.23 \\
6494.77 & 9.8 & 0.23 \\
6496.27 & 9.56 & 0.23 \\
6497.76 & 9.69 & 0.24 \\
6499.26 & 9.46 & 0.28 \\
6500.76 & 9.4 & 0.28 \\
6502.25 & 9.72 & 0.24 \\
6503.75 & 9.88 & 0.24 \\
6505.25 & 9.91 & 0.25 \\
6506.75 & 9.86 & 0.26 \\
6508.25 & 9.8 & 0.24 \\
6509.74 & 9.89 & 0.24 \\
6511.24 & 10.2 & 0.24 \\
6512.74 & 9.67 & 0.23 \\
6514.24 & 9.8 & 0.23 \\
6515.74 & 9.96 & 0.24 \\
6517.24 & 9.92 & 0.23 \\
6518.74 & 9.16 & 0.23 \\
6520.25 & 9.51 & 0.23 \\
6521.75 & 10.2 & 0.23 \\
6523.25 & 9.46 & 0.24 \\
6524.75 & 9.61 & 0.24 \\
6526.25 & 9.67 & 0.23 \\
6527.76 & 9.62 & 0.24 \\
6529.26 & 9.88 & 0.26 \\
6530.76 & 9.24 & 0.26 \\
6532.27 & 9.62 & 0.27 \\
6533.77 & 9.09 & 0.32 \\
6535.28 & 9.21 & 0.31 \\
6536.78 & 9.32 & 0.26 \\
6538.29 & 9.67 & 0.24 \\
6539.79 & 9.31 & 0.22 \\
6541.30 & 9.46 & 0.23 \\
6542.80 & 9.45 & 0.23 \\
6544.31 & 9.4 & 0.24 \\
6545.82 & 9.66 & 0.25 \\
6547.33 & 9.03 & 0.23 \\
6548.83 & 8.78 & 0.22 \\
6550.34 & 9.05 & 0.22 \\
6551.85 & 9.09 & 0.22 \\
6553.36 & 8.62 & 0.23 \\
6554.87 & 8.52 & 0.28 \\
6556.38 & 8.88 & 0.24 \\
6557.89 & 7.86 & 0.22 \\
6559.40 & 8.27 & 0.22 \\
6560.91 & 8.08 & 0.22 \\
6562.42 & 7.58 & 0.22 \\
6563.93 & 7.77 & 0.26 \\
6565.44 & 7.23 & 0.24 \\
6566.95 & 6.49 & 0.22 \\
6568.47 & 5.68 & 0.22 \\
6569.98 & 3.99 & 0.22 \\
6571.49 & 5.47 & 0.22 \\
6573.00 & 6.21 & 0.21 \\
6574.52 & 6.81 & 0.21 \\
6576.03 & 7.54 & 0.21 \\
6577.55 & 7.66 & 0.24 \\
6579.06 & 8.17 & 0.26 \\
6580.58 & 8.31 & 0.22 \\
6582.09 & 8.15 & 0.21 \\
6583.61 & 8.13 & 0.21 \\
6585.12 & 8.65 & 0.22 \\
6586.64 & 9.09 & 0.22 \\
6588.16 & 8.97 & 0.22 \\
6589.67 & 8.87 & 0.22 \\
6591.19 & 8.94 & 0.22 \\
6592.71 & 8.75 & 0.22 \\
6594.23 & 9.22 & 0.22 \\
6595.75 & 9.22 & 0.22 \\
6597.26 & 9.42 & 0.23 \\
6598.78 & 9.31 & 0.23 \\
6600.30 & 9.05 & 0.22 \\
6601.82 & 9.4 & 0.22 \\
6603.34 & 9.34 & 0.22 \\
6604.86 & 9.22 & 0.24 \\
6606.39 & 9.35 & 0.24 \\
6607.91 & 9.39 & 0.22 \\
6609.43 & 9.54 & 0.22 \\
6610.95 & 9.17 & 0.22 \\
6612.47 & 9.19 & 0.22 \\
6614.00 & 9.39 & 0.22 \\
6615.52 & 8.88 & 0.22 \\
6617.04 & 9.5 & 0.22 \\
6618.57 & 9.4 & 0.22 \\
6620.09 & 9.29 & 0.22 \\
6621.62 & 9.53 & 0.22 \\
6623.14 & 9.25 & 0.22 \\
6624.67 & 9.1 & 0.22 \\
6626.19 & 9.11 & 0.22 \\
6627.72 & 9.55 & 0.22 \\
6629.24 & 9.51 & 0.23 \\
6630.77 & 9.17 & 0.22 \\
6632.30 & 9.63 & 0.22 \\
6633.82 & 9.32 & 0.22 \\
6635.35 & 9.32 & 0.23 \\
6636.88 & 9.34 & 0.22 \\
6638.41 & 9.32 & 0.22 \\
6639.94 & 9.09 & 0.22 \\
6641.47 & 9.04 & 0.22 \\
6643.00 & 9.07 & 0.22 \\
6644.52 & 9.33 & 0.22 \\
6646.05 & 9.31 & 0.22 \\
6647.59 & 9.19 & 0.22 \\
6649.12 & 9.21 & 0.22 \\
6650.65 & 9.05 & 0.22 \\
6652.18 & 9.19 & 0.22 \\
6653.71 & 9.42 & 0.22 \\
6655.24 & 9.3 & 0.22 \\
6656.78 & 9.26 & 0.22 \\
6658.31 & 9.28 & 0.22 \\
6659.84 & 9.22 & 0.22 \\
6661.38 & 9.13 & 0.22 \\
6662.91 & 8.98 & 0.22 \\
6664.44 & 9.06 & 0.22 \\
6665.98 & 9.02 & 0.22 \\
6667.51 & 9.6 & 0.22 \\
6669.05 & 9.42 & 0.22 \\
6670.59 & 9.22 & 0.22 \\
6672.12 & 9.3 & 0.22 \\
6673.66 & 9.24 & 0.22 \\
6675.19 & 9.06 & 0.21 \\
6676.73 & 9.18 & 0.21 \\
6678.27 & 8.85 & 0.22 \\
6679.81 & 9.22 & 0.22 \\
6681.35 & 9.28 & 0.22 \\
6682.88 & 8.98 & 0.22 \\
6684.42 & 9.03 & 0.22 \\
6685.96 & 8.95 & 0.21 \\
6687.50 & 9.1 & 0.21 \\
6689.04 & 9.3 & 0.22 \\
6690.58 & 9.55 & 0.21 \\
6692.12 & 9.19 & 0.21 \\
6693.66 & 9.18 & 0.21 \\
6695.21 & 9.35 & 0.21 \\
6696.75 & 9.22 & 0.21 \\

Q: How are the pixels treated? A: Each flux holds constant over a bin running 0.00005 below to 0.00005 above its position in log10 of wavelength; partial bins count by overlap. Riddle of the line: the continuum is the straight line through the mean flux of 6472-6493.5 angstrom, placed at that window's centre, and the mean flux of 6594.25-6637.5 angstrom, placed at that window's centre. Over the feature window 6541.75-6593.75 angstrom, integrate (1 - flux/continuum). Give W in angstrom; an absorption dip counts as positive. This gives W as 7.99 angstrom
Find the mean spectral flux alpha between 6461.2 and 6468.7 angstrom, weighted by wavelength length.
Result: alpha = 9.9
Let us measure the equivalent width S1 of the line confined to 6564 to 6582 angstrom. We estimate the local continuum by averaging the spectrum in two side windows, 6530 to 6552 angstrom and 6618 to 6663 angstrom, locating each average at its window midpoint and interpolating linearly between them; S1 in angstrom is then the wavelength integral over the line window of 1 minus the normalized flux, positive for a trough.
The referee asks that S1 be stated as 4.9 angstrom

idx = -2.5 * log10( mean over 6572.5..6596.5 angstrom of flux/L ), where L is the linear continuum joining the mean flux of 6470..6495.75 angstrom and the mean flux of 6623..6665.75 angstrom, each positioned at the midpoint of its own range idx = 0.14 mag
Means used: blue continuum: 9.86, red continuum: 9.24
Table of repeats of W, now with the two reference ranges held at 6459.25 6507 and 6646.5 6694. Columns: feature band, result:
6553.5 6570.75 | 4.0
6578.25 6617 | 1.7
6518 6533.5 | 0.1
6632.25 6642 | 0.0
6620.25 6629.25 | 0.0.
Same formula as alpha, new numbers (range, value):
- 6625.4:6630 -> 9.4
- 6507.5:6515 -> 9.88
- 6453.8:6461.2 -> 9.95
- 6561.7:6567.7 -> 7.27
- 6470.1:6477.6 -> 9.83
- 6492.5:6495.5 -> 9.72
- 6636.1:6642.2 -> 9.19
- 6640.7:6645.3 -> 9.16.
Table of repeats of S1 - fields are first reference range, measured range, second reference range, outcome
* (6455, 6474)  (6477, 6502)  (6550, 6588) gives -1.14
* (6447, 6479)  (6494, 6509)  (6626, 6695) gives 0.12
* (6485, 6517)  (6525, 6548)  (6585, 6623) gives 0.34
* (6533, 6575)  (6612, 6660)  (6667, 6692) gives -2.39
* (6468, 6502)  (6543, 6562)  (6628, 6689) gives 1.58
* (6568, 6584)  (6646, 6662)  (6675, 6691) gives -1.32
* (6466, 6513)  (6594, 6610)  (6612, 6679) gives 0.15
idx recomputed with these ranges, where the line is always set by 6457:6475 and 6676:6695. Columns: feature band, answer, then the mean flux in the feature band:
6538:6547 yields 0.02 mag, 9.46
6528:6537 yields 0.03 mag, 9.42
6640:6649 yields 0.01 mag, 9.18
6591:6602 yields 0.03 mag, 9.16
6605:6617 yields 0.01 mag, 9.28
